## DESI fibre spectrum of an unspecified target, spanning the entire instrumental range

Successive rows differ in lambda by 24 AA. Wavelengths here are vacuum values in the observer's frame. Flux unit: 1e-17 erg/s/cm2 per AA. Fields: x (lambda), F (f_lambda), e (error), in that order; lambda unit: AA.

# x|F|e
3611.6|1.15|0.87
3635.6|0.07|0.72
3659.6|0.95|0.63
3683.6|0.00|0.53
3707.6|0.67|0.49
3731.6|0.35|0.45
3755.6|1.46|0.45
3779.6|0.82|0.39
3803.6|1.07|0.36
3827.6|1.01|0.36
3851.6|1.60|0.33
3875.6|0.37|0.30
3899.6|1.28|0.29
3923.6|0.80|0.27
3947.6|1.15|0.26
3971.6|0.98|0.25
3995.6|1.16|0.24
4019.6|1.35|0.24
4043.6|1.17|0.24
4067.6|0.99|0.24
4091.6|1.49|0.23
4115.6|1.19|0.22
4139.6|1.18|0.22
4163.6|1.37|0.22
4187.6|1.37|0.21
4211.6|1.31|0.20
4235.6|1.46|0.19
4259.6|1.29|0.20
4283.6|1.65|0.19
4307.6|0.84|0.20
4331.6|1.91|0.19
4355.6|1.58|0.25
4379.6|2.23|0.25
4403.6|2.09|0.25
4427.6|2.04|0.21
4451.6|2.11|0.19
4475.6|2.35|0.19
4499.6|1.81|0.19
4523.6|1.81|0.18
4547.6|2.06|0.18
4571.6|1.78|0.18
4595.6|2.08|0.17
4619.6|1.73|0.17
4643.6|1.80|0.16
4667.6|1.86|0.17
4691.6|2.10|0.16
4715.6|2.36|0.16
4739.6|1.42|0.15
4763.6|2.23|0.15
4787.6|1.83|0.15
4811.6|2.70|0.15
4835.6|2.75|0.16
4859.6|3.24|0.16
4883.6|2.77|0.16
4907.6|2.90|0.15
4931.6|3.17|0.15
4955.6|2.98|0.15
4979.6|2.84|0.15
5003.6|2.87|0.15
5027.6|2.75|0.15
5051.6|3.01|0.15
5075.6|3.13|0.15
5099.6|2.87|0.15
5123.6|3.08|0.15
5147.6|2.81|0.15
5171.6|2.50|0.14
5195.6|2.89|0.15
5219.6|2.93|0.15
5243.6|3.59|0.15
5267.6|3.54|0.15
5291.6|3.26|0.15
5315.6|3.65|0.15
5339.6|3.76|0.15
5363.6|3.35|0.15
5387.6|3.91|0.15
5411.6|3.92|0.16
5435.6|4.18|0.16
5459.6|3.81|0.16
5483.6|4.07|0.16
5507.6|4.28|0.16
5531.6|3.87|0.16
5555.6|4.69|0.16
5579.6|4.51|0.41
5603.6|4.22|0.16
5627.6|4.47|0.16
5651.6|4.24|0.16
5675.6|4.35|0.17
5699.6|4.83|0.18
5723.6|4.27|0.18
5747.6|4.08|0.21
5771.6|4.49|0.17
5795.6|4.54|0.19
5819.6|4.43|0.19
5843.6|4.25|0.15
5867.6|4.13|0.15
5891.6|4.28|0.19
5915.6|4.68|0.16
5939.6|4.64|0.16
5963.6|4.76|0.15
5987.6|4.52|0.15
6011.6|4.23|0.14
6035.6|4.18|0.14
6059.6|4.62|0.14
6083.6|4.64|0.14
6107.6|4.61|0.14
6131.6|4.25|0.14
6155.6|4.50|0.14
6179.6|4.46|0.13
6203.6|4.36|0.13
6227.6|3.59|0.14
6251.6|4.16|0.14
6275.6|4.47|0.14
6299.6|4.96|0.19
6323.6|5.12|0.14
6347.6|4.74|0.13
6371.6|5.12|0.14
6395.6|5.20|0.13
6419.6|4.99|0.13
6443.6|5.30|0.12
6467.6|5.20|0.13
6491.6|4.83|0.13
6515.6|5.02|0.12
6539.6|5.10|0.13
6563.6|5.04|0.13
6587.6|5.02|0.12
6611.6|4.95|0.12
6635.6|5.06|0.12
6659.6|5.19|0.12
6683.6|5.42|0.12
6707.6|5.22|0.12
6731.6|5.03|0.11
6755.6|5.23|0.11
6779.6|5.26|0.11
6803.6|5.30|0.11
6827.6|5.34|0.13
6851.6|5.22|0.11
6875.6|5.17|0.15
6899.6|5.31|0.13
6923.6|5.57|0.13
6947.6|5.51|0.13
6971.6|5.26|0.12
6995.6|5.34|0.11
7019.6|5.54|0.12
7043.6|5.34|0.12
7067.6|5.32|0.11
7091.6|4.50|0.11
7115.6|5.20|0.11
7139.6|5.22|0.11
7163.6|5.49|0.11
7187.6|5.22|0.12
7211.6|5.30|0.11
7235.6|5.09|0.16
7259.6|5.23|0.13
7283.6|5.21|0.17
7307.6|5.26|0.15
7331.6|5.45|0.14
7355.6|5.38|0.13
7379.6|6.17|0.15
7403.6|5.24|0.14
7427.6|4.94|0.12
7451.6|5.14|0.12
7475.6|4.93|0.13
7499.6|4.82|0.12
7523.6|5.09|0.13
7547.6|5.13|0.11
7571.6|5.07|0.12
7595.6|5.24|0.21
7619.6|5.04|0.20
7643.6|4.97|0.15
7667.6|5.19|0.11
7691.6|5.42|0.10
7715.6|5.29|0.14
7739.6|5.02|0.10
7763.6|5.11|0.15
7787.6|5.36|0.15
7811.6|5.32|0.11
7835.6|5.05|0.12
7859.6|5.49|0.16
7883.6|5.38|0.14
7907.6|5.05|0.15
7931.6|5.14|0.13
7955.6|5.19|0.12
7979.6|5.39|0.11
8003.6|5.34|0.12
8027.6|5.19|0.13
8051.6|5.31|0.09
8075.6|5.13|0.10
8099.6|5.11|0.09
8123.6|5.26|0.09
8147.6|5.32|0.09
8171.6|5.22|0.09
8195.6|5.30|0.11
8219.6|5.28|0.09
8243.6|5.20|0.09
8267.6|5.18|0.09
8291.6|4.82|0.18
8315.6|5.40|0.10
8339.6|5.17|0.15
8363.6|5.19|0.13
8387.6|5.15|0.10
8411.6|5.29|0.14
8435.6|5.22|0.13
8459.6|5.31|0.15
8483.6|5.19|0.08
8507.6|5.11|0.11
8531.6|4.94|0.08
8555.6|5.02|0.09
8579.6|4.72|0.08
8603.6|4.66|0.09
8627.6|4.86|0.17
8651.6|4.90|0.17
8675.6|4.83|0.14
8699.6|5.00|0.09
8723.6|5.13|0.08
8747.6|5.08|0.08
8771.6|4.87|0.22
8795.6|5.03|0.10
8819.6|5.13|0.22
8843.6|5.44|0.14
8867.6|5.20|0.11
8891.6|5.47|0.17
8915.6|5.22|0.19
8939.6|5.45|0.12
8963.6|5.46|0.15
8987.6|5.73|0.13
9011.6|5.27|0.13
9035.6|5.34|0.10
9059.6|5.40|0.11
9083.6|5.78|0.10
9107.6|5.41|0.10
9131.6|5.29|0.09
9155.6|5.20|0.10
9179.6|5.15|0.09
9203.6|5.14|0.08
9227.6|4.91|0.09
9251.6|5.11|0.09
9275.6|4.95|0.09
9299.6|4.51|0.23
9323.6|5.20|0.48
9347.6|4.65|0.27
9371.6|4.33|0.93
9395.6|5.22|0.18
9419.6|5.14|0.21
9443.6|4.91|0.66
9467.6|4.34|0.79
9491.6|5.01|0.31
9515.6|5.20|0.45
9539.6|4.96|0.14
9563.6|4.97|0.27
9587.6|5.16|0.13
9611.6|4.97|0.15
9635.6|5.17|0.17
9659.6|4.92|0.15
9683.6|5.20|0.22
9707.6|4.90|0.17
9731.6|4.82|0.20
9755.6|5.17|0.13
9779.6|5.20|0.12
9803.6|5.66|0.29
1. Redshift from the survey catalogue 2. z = 0.20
